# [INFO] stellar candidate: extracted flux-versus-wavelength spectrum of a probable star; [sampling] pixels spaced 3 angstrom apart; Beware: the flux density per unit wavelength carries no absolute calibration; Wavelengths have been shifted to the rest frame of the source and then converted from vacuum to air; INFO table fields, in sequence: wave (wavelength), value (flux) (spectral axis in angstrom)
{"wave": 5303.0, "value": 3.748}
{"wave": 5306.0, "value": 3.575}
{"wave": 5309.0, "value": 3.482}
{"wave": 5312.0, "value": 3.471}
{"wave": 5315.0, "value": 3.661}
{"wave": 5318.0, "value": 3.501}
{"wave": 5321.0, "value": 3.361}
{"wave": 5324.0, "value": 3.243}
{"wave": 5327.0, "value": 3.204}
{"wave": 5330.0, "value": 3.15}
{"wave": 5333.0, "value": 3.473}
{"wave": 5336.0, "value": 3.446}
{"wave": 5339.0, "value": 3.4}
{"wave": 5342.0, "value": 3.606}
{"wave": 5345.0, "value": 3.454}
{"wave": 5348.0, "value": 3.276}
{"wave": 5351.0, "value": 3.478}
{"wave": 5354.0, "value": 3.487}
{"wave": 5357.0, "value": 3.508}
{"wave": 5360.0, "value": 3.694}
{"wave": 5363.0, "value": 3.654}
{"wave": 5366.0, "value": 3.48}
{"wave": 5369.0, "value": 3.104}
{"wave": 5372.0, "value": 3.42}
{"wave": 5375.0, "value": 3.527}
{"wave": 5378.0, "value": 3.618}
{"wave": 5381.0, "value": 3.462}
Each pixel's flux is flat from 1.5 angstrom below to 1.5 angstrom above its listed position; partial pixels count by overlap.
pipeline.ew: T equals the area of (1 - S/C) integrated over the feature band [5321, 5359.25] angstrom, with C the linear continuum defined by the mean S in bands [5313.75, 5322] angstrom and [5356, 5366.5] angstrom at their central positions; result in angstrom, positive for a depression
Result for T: 1.7 angstrom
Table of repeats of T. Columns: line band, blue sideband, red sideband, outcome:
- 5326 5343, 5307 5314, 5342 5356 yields 0.4 angstrom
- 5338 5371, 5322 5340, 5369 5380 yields -0.7 angstrom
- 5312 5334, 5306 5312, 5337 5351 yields 0.6 angstrom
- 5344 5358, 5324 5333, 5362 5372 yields -0.4 angstrom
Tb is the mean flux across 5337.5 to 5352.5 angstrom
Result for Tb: 3.44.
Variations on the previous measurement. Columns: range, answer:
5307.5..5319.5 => 3.53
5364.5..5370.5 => 3.29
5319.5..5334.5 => 3.29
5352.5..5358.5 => 3.5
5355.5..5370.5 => 3.49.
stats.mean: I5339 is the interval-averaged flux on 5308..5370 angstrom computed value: 3.44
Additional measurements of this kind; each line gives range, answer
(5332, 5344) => 3.48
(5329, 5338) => 3.37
